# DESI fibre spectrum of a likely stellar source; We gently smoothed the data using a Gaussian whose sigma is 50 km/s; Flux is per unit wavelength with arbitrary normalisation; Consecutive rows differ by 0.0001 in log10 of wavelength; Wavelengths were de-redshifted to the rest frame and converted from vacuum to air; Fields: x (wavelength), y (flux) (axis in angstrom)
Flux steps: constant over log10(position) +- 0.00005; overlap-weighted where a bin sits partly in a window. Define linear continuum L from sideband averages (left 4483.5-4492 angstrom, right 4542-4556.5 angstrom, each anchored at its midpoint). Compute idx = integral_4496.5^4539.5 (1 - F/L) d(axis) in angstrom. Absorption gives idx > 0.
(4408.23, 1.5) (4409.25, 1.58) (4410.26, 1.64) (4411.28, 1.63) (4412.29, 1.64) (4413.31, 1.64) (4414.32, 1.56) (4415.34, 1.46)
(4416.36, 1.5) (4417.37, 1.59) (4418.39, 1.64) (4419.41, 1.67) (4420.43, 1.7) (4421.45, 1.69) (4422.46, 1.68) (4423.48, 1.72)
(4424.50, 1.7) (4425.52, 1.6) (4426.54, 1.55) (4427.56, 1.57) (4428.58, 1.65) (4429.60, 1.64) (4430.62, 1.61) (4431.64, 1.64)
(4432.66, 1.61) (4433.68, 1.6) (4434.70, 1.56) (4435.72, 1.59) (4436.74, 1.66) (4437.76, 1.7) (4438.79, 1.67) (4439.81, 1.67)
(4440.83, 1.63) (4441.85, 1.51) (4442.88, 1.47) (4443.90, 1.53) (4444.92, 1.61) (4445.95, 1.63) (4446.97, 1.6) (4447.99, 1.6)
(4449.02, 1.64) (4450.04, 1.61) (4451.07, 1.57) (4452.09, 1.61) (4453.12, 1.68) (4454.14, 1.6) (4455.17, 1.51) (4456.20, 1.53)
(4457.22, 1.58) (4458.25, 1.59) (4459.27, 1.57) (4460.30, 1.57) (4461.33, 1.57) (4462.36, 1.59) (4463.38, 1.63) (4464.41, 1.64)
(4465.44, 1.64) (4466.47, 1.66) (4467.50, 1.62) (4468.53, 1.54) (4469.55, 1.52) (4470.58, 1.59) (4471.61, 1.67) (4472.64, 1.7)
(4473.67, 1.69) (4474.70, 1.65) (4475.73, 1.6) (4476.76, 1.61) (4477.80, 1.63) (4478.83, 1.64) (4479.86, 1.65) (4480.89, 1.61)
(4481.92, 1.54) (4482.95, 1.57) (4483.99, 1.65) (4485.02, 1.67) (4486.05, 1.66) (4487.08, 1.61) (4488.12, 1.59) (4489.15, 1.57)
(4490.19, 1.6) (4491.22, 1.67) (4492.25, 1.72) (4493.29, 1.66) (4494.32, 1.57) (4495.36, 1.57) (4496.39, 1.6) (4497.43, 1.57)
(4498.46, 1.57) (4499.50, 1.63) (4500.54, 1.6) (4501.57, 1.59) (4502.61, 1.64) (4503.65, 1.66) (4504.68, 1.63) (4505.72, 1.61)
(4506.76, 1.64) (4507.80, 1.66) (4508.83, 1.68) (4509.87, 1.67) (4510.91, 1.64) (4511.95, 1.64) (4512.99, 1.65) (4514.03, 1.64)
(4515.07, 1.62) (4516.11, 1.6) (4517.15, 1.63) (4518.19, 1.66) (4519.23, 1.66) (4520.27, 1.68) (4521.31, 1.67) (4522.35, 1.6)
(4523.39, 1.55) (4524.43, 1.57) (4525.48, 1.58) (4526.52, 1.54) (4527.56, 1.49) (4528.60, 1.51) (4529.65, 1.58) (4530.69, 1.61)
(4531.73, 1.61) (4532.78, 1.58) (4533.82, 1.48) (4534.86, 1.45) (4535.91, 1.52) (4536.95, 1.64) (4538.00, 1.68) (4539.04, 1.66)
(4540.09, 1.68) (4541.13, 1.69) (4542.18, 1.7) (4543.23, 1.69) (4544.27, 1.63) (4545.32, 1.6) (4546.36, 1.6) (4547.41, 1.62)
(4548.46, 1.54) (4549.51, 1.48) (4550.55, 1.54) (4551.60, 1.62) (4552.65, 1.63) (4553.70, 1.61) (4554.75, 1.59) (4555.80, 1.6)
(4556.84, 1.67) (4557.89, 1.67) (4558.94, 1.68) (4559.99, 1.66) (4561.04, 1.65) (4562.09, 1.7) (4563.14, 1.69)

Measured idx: 0.3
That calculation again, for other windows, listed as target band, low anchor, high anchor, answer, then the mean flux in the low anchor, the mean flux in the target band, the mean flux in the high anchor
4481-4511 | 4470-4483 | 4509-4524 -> 0.2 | 1.63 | 1.62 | 1.64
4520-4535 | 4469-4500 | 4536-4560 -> 0.5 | 1.62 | 1.57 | 1.63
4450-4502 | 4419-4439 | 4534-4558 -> 0.6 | 1.64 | 1.61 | 1.61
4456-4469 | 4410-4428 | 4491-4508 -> 0.2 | 1.62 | 1.6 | 1.62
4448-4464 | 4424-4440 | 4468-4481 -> 0.3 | 1.63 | 1.59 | 1.62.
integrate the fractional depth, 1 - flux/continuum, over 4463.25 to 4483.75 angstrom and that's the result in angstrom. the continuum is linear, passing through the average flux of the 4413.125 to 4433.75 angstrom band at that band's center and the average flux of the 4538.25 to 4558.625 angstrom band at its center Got 0.0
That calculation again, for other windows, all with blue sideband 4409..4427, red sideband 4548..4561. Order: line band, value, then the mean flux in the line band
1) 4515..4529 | 0.1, 1.6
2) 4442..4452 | 0.2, 1.58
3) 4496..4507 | 0.0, 1.61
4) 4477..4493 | -0.1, 1.62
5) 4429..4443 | 0.0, 1.62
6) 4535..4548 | -0.2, 1.64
